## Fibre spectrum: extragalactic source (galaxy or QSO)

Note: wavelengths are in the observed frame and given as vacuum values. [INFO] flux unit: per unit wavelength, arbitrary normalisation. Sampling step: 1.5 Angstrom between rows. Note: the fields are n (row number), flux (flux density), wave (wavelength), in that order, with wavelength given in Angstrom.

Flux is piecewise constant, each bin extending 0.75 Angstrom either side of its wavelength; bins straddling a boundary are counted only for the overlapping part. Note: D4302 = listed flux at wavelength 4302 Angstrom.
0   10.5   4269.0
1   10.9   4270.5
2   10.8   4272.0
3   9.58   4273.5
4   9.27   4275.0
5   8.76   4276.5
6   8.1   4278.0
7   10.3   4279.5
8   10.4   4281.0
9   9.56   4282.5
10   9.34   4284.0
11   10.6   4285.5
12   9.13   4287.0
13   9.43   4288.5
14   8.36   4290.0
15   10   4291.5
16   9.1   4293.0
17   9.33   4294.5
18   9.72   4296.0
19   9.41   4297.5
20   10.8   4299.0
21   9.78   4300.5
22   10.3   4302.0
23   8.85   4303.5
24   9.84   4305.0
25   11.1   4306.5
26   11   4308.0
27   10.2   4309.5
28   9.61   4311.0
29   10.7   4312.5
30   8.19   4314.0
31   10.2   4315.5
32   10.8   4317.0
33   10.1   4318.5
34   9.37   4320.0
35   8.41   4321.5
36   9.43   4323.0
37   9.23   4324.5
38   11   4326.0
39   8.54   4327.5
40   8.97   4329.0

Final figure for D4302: 10.3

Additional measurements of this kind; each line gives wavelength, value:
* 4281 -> 10.4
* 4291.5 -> 10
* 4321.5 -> 8.41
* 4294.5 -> 9.33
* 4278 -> 8.1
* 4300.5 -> 9.78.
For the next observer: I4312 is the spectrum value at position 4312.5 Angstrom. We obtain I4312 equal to 10.7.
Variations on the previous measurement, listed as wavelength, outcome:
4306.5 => 11.1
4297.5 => 9.41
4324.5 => 9.23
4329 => 8.97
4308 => 11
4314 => 8.19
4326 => 11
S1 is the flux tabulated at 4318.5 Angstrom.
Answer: 10.1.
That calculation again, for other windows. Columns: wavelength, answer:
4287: 9.13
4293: 9.1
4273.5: 9.58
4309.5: 10.2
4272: 10.8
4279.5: 10.3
